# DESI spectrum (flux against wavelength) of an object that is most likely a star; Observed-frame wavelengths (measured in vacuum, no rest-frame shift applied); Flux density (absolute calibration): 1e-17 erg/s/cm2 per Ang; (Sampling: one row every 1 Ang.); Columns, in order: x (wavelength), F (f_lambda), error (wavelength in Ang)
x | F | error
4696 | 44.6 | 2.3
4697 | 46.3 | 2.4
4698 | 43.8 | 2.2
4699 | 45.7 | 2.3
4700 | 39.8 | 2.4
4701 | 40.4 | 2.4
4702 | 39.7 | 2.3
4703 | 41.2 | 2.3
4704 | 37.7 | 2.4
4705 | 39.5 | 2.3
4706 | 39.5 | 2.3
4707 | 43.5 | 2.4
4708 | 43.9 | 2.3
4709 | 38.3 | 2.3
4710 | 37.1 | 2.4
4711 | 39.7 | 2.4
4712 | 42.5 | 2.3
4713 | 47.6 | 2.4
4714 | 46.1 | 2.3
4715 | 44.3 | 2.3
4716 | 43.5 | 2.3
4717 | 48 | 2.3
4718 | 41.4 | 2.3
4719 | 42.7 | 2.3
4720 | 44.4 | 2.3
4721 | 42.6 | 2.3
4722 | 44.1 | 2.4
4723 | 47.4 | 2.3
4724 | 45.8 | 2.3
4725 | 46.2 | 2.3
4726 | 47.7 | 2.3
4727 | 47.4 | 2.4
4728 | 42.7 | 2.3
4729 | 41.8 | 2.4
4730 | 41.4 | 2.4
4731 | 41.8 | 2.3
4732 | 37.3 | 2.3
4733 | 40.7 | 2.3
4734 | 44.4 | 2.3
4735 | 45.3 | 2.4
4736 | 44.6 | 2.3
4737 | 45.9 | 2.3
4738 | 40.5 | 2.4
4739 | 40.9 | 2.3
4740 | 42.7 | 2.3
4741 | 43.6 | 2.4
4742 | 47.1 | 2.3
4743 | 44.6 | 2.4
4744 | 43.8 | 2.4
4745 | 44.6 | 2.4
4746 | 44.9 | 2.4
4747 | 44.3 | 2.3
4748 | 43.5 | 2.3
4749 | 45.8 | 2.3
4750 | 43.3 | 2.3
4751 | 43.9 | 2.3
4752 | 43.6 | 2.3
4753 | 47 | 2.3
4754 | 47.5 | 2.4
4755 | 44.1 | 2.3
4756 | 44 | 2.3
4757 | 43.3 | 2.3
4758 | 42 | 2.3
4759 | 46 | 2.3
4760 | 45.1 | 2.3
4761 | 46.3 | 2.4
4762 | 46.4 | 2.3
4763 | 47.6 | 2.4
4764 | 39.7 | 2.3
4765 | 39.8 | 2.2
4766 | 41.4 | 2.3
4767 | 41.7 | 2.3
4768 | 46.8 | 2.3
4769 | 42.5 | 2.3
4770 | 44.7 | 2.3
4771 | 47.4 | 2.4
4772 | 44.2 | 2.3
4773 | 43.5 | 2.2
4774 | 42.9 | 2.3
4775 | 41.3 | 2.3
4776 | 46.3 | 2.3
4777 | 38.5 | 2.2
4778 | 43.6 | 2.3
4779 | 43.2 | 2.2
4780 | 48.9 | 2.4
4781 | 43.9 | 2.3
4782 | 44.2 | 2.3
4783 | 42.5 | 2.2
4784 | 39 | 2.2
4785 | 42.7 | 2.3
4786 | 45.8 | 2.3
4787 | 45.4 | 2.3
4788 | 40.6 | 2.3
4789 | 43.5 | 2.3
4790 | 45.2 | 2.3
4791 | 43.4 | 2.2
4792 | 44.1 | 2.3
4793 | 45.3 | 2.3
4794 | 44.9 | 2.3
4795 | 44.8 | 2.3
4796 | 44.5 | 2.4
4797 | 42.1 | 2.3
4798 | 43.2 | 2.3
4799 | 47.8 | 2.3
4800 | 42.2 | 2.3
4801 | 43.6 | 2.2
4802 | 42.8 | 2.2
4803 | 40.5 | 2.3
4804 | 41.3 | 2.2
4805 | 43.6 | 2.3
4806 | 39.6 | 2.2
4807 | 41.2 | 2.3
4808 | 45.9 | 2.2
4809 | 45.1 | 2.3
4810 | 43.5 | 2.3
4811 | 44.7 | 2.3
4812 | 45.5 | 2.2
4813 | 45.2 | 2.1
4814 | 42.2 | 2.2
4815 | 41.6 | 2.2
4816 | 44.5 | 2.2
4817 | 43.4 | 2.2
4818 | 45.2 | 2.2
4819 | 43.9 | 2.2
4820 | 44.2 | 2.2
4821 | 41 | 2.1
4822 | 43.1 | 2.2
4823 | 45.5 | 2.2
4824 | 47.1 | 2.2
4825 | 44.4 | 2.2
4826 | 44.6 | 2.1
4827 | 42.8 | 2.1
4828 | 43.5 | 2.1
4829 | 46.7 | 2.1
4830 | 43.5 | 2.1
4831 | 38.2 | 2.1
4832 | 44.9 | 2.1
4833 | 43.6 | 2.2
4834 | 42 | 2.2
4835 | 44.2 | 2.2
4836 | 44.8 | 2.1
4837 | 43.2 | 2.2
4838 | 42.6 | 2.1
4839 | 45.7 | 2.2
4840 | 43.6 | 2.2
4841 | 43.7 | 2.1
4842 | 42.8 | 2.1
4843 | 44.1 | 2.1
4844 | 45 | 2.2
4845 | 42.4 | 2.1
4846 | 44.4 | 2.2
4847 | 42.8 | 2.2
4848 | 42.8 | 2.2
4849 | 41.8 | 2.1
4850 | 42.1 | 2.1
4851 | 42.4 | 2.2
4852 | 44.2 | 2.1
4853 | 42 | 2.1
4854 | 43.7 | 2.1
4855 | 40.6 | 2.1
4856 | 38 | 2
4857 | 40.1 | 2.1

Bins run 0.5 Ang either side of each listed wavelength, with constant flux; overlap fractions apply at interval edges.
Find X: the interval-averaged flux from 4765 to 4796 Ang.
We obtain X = 43.7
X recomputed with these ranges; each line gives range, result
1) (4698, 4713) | 40.9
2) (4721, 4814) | 43.8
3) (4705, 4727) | 43.6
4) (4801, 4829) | 43.6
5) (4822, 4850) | 43.7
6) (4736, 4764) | 44.4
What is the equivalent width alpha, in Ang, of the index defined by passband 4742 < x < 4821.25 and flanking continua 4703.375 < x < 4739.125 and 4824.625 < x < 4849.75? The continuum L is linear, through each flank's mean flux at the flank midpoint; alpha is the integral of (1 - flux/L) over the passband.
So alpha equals -1.1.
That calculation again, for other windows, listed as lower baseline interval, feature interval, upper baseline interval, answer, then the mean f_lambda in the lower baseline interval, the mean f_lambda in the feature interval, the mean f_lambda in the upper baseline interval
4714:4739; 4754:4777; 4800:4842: -0.1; 43.8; 43.9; 43.5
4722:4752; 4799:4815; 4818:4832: 0.2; 43.9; 43.2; 43.8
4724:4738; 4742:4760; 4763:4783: -0.4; 43.6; 44.6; 43.5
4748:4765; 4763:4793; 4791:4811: 0.4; 44.5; 43.4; 43.5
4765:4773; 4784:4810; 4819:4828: 0.3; 43.8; 43.5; 44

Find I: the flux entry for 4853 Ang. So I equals 42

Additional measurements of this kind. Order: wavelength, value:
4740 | 42.7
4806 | 39.6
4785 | 42.7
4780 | 48.9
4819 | 43.9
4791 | 43.4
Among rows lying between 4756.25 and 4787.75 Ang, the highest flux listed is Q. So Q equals 48.9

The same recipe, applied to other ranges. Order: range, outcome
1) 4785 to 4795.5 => 45.8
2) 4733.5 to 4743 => 47.1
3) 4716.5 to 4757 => 48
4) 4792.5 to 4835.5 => 47.8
